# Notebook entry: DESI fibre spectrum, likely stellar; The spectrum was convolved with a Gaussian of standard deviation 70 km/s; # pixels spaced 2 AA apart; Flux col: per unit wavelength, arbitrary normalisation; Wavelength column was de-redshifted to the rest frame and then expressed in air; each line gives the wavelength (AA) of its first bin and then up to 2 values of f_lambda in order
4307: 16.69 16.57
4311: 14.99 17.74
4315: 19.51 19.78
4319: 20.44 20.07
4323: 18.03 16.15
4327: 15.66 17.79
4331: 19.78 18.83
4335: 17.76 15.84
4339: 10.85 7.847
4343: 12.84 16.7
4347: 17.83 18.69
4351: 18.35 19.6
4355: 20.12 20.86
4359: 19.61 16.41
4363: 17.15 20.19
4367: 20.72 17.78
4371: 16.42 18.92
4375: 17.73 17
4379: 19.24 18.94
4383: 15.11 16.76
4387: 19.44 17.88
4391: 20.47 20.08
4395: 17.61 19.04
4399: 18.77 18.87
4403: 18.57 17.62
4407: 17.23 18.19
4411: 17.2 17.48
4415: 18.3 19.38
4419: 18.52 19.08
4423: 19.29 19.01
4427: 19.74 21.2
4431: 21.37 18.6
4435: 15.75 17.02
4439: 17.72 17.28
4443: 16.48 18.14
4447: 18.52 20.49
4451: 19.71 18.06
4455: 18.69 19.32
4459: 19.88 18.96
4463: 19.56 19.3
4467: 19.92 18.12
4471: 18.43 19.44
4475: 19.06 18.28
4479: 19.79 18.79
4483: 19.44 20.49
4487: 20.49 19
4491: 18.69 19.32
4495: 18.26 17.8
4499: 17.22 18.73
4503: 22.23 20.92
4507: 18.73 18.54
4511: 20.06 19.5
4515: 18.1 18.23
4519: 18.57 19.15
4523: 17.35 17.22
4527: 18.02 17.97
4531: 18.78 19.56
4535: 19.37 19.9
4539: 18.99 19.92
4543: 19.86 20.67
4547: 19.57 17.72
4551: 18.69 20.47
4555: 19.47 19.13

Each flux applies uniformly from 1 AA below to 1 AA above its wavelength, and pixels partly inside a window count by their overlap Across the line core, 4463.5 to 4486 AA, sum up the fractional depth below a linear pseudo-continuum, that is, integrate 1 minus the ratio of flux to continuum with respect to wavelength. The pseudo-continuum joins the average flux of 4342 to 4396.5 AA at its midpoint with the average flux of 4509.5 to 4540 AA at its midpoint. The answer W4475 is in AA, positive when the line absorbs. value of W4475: -0.8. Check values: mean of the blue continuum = 18.2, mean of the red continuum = 18.7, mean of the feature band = 19.2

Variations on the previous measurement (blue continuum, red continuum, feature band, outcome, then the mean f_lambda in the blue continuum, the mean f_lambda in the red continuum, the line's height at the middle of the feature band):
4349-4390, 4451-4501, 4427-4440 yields 0.1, 18.4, 19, 18.8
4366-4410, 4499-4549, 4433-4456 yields 0.8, 18.3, 19.1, 18.6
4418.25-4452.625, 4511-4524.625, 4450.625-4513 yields -2.0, 18.7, 18.5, 18.6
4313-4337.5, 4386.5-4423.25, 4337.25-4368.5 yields 2.1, 18.3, 18.6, 18.4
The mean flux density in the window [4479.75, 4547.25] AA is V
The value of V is 19.1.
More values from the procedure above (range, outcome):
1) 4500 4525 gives 19.1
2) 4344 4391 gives 18.4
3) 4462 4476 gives 19.1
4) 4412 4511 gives 19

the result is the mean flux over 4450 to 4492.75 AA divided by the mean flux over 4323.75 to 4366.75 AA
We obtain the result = 1.12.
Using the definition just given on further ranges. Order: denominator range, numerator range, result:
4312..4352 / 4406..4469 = 1.10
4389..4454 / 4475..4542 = 1.02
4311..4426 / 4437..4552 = 1.06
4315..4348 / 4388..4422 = 1.11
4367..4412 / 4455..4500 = 1.05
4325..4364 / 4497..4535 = 1.11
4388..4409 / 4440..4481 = 1.01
